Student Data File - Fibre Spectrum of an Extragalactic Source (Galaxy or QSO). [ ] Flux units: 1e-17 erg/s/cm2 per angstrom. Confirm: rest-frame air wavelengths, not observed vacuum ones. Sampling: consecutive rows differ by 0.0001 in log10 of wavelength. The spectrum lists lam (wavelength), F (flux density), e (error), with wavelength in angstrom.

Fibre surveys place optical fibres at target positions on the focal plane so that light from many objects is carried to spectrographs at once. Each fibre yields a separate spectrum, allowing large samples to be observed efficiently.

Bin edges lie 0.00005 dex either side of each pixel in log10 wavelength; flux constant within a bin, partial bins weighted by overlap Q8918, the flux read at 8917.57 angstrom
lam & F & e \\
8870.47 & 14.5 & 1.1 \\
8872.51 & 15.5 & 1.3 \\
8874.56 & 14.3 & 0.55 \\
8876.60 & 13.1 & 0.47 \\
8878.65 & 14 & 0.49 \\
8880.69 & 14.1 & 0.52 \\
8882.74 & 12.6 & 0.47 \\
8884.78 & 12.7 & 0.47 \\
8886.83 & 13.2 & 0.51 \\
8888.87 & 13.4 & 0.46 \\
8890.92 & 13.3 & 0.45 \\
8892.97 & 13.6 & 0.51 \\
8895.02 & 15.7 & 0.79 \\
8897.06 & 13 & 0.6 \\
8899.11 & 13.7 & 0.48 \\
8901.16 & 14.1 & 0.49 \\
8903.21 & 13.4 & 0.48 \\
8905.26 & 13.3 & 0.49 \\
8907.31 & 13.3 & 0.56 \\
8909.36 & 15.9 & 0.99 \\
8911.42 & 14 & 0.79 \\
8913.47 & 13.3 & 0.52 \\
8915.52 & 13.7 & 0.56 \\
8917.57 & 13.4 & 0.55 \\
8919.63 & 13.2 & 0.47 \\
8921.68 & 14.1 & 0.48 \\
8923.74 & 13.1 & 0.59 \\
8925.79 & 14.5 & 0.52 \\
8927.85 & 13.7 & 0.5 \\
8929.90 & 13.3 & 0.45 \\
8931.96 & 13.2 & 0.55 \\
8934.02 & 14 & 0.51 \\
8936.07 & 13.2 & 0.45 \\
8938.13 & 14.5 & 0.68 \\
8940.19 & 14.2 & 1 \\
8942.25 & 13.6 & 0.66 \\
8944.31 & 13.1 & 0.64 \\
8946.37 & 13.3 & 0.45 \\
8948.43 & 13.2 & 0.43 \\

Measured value 13.4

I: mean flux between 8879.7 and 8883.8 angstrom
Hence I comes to 13.3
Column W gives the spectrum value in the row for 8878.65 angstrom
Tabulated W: 14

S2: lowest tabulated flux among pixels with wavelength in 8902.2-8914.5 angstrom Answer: 13.3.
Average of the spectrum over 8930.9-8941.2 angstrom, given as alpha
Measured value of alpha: 13.8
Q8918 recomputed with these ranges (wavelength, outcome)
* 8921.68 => 14.1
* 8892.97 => 13.6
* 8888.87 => 13.4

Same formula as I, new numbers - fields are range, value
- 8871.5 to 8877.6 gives 14.3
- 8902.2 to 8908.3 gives 13.3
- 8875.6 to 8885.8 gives 13.3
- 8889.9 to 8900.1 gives 13.9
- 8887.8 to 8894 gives 13.4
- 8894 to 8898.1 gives 14.4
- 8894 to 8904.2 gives 14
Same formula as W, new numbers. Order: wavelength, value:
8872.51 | 15.5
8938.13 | 14.5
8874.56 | 14.3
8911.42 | 14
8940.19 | 14.2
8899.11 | 13.7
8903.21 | 13.4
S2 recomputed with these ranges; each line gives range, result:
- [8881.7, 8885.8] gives 12.6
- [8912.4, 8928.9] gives 13.1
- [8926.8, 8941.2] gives 13.2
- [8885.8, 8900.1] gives 13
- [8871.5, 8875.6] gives 14.3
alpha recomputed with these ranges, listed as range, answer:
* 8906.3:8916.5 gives 14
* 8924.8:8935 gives 13.7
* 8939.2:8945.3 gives 13.6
